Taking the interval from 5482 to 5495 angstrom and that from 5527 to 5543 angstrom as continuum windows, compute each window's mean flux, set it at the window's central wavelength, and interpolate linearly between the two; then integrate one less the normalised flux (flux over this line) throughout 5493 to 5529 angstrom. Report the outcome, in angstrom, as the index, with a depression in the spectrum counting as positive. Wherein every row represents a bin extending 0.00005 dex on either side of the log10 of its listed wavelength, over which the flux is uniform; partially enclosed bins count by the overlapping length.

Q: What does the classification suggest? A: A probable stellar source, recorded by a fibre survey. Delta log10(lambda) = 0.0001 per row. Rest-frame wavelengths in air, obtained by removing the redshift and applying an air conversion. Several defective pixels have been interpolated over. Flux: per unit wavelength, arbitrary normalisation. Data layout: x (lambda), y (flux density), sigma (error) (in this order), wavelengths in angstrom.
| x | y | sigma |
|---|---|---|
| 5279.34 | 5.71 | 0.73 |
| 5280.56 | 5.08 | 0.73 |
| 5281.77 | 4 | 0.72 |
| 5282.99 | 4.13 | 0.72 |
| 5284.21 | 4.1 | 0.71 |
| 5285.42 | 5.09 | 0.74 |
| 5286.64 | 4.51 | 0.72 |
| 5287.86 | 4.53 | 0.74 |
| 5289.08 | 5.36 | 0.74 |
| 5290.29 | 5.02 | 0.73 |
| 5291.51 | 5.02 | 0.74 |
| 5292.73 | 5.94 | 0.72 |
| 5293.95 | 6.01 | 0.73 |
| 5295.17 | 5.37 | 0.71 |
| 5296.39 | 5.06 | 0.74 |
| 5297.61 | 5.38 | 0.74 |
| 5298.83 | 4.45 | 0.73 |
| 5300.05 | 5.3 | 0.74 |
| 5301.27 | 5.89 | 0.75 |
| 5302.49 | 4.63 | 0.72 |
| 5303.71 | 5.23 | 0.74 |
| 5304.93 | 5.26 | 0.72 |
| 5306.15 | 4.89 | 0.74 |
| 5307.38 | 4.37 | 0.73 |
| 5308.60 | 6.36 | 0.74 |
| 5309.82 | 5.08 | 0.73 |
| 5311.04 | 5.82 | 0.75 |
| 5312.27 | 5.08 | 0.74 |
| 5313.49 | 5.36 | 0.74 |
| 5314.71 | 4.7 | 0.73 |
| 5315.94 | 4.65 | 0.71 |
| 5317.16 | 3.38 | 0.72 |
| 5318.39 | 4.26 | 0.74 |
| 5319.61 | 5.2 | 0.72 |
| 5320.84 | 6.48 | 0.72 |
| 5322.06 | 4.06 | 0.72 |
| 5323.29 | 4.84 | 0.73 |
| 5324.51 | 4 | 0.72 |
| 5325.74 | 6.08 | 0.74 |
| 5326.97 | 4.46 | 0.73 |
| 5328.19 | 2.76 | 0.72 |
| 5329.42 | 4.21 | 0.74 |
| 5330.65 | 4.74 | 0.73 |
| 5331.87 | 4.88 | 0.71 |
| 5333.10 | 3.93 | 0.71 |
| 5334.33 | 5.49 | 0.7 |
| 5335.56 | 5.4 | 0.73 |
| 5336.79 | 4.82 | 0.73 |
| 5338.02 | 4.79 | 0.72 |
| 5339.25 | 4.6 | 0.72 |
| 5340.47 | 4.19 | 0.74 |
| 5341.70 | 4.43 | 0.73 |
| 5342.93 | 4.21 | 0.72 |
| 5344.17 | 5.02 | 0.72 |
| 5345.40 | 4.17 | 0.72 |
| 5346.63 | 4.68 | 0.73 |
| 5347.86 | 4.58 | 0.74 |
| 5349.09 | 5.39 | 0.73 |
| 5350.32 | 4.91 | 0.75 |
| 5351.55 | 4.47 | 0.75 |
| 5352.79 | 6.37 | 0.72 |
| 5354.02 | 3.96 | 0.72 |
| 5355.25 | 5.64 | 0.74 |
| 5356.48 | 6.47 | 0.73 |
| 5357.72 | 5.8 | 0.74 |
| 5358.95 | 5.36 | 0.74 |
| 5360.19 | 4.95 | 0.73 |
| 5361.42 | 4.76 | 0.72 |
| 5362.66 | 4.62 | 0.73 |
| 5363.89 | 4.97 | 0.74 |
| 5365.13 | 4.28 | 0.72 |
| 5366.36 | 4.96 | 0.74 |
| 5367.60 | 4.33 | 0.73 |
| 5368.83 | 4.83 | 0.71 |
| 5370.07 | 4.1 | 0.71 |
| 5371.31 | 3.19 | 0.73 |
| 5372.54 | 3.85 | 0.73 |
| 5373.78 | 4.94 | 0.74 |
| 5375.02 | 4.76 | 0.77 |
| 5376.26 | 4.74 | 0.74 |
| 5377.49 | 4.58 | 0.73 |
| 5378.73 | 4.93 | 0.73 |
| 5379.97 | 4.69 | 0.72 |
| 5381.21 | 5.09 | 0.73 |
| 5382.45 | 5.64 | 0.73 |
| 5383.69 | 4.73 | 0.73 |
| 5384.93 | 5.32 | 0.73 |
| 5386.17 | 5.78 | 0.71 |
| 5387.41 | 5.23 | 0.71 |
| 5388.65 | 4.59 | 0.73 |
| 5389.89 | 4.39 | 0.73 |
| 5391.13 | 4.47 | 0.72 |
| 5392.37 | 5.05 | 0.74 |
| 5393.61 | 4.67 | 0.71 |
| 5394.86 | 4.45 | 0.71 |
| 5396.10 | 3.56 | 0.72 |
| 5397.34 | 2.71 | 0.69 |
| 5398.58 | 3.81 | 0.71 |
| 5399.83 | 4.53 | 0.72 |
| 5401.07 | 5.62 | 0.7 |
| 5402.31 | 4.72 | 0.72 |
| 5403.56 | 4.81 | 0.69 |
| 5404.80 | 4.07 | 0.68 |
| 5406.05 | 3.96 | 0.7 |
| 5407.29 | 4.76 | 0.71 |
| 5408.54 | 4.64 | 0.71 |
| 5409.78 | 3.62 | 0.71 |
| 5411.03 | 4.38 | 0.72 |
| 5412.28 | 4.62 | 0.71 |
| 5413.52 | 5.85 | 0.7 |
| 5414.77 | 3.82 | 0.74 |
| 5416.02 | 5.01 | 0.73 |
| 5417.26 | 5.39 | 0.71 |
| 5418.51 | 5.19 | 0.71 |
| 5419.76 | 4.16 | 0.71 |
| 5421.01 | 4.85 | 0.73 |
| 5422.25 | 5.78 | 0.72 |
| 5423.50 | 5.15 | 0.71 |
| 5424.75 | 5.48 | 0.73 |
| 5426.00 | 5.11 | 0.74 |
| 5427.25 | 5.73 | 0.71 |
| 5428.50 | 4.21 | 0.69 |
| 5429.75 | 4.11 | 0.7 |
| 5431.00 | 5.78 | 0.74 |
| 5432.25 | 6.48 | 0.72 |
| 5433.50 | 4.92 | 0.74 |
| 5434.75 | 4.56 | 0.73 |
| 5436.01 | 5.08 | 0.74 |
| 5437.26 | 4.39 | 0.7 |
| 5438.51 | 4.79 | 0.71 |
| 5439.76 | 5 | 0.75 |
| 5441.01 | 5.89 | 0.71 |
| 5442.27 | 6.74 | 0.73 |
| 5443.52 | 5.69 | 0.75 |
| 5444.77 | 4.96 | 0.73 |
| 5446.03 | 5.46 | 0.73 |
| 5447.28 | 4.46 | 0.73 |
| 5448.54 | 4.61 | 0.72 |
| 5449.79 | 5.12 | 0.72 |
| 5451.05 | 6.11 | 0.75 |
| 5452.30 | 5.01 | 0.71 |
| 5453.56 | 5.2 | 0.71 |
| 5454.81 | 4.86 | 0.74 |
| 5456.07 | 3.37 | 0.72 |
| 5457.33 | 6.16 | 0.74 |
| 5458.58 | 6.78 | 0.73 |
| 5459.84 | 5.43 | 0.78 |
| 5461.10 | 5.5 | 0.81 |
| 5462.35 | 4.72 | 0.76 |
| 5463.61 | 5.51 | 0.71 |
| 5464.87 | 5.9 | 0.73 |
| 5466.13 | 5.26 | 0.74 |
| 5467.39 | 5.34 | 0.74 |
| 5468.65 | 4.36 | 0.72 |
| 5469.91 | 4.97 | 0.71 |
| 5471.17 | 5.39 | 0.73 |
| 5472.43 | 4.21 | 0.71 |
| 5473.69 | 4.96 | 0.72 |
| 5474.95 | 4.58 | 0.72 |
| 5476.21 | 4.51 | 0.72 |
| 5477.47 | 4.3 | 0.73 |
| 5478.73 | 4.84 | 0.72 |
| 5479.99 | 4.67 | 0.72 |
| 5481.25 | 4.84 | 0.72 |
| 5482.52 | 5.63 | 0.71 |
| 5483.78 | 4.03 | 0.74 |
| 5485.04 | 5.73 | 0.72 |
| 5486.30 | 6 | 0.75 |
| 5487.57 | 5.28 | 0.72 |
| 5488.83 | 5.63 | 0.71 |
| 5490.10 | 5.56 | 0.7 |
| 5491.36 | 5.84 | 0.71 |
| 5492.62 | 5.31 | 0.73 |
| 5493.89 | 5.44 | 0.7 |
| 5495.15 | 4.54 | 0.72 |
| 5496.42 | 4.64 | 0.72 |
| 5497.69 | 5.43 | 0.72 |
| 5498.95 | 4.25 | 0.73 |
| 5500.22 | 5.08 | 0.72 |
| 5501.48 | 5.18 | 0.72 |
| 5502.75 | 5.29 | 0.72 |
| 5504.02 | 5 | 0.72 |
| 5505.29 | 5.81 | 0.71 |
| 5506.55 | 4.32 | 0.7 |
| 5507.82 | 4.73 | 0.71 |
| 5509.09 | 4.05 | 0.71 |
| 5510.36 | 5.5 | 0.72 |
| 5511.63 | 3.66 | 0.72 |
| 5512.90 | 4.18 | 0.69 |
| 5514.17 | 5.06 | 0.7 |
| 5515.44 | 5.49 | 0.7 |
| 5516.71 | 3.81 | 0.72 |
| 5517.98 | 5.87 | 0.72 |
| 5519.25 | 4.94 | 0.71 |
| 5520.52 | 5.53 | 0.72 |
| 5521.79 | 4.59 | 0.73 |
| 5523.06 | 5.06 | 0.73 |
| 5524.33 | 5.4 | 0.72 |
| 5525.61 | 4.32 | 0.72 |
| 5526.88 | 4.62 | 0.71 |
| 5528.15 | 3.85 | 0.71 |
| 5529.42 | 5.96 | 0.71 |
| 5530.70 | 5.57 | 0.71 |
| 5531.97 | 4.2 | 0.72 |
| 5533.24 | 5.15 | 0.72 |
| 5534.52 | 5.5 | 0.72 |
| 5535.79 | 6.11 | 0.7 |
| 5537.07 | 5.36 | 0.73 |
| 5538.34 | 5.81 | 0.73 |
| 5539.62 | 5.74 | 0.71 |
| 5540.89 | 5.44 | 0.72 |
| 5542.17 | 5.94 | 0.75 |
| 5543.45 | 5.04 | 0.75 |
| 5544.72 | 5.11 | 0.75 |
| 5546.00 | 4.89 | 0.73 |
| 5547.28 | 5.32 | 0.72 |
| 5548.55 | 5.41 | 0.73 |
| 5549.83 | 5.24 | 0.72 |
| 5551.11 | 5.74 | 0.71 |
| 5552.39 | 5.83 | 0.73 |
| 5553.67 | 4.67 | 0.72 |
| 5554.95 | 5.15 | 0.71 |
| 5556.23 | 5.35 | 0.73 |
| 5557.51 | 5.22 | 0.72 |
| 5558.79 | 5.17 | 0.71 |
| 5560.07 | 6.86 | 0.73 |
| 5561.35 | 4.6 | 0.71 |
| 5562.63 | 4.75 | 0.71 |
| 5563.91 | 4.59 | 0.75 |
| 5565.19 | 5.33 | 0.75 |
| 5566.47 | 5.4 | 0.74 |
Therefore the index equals 3.6 angstrom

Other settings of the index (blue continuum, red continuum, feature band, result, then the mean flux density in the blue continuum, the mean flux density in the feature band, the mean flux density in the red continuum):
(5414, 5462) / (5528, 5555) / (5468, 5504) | 1.61 angstrom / 5.17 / 5.02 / 5.35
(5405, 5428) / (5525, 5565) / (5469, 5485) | 0.82 angstrom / 4.84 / 4.78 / 5.24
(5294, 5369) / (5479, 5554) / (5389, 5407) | 2.26 angstrom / 4.9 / 4.36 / 5.12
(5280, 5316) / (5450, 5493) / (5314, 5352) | 3.31 angstrom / 5.06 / 4.64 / 5.17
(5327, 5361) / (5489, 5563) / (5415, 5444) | -1.21 angstrom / 4.82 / 5.17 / 5.13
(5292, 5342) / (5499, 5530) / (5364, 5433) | 2.57 angstrom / 4.93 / 4.72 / 4.87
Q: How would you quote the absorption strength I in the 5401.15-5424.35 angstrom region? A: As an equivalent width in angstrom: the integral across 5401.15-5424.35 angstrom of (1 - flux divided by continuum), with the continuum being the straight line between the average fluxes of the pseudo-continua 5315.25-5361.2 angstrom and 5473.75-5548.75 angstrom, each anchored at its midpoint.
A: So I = 0.8 angstrom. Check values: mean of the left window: 4.8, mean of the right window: 5.06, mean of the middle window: 4.74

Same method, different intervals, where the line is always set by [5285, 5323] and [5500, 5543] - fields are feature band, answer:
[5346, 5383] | 1.60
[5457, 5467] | -1.12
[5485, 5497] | -0.75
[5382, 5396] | 0.55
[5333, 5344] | 0.83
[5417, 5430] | 0.11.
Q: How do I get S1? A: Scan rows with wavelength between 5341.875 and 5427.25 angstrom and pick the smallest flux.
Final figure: 2.71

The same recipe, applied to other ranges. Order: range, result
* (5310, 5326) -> 3.38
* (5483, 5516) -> 3.66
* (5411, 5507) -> 3.37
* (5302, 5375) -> 2.76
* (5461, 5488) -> 4.03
